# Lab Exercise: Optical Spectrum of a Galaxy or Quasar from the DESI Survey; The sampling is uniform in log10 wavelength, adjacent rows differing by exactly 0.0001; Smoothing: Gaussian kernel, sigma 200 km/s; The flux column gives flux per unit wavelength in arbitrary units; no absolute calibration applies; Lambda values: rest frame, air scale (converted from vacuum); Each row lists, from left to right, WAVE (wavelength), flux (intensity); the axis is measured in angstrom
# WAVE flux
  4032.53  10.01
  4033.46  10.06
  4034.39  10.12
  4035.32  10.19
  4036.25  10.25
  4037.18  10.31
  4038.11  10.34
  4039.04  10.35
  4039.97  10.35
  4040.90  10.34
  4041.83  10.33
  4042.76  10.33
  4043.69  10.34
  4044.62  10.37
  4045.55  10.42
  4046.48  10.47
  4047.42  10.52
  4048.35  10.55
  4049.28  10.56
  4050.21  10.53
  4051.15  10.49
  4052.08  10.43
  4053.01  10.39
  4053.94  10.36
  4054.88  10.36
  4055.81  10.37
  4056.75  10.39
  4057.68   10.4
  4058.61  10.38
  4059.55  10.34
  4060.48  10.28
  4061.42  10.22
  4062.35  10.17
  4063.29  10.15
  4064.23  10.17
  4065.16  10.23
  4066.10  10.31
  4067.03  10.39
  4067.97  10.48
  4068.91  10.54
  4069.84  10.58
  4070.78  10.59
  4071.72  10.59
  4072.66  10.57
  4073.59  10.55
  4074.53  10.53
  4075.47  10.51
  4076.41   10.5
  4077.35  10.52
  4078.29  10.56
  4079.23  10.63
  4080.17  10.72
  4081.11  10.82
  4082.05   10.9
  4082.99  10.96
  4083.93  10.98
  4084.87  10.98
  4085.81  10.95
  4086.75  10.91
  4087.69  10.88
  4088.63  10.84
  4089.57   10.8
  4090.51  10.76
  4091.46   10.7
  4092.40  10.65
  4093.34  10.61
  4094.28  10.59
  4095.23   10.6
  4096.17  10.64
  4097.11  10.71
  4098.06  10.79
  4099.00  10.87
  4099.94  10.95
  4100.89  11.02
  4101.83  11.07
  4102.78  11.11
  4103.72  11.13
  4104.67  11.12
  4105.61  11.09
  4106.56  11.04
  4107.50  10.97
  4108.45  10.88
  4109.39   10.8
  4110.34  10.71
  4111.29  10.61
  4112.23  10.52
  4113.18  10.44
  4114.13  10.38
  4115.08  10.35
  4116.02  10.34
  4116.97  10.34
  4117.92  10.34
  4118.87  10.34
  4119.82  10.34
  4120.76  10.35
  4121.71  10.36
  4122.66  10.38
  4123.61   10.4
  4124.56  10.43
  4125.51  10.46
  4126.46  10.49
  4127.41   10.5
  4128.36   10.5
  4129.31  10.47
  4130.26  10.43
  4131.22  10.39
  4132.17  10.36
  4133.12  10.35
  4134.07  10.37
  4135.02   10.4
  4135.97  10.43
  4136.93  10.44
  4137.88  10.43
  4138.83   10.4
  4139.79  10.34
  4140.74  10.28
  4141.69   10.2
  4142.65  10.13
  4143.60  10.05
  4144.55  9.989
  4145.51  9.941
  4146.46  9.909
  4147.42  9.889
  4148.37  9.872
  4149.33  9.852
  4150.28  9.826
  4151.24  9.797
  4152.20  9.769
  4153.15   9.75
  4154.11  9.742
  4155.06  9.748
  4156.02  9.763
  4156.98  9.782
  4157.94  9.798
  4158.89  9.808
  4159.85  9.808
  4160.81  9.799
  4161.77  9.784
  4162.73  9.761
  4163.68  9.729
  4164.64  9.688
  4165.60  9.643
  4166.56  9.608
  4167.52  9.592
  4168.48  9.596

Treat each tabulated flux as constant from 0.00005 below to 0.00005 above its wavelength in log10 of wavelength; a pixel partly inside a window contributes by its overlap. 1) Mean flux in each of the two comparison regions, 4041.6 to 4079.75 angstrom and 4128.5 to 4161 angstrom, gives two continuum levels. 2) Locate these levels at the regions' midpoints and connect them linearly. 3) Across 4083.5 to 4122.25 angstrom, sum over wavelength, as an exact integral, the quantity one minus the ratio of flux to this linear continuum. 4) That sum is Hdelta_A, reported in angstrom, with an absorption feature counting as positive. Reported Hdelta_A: -1.8 angstrom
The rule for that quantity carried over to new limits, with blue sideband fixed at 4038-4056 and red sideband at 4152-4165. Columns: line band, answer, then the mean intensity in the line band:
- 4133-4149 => -0.5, 10.2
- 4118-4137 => -0.9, 10.4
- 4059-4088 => -0.9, 10.6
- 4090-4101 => -0.6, 10.7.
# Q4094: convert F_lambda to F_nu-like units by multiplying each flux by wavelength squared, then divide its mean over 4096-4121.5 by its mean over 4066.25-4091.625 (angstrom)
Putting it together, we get 1.0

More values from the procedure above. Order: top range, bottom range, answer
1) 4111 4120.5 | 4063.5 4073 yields 1.02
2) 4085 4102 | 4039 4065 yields 1.06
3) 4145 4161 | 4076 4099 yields 0.94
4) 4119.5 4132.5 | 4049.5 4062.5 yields 1.04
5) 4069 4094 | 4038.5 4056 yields 1.05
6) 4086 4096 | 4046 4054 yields 1.04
